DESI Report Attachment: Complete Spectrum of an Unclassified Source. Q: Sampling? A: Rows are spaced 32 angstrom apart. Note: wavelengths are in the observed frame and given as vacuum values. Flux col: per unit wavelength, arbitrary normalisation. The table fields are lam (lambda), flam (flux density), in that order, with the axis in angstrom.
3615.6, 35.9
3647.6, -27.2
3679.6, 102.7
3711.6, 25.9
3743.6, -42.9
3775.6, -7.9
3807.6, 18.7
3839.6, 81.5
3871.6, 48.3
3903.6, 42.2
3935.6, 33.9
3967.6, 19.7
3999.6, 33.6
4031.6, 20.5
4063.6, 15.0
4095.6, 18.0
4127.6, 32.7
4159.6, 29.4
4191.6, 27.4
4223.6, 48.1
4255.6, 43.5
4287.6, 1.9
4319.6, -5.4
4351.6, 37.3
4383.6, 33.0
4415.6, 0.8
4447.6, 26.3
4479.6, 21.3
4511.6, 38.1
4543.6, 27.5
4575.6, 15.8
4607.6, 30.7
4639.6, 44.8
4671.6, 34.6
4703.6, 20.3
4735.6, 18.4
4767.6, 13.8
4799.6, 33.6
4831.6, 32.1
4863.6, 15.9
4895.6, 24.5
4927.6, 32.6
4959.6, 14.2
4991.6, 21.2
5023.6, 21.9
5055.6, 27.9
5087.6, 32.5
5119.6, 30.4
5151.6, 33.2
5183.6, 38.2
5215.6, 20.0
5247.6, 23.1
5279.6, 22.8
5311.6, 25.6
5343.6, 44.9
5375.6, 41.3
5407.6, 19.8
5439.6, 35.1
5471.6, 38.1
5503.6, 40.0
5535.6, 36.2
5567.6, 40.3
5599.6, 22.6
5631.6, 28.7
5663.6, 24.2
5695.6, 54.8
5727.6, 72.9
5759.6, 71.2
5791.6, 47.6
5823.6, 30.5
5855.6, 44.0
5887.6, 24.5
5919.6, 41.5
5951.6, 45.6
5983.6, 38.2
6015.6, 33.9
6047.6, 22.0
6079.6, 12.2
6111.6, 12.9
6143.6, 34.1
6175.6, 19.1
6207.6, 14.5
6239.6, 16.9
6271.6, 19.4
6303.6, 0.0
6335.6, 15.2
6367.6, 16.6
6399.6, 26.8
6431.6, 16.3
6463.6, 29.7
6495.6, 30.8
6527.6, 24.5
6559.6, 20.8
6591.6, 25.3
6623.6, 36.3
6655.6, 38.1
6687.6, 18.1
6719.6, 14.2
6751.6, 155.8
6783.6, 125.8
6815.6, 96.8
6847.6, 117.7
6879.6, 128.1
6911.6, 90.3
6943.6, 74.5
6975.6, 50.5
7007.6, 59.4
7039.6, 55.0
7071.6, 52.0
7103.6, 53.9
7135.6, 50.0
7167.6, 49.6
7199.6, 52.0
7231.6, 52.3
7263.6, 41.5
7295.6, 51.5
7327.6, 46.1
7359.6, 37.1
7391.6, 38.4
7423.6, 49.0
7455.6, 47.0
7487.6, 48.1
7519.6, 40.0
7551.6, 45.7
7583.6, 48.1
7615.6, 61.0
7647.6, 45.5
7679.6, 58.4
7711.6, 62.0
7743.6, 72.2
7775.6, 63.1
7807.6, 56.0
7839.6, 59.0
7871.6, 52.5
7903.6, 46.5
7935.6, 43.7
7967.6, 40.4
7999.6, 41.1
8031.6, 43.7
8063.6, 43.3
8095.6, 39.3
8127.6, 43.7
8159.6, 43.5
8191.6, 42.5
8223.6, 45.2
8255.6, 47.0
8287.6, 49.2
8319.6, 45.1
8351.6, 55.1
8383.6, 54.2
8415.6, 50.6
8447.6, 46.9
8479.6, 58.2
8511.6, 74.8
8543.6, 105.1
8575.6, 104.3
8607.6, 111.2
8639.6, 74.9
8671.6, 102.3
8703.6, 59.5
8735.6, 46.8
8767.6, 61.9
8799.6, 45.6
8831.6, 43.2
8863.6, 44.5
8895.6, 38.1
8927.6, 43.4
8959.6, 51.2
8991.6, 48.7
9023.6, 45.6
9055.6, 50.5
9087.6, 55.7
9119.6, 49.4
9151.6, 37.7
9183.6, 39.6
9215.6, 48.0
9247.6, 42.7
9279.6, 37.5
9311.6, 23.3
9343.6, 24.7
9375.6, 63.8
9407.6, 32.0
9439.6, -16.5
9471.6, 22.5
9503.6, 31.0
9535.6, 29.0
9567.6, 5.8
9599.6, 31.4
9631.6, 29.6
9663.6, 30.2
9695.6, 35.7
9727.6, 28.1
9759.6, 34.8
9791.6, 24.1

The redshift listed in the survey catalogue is 4.547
